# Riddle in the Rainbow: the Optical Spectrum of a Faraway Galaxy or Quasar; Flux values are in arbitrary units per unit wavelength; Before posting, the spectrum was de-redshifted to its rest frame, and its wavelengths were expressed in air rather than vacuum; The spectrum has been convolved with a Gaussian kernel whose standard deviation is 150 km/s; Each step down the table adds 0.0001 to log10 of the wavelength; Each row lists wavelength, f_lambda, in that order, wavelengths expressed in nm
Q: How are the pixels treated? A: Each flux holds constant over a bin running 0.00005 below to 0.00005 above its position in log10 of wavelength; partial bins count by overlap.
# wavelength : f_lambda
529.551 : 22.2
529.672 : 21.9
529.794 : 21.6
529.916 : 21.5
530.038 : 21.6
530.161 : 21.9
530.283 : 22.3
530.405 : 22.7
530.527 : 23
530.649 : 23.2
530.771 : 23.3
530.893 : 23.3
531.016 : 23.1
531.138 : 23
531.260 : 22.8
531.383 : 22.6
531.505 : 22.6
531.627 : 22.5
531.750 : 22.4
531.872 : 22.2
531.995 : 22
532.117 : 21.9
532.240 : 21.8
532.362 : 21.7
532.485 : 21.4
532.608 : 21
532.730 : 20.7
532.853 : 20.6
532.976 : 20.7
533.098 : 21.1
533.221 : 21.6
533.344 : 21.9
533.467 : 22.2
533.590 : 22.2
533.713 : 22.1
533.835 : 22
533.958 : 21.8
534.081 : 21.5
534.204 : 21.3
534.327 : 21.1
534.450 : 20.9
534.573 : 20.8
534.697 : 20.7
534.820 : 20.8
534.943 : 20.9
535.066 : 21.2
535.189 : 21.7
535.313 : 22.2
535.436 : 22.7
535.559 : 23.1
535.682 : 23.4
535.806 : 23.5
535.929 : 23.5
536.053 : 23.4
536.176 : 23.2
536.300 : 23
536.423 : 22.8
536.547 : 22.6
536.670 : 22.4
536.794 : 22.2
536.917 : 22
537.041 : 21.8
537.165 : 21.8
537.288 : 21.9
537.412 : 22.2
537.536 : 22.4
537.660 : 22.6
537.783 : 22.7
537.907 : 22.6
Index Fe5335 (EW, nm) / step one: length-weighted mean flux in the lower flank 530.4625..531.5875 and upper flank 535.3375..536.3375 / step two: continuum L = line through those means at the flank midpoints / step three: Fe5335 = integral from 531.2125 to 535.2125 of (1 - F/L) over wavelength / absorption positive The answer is 0.26 nm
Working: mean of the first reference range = 23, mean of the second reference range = 23.2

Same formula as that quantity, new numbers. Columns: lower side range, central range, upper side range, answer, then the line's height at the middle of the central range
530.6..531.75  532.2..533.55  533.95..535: 0.04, 21.9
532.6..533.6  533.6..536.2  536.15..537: 0.00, 22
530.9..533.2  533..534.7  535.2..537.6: 0.05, 22.2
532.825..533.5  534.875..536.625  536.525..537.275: -0.06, 21.9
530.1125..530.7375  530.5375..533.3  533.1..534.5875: 0.02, 22.2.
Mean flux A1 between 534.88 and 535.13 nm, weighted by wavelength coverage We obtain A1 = 21.1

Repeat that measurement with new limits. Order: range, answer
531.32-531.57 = 22.6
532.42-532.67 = 21.2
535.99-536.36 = 23.2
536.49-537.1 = 22.2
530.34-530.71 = 23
